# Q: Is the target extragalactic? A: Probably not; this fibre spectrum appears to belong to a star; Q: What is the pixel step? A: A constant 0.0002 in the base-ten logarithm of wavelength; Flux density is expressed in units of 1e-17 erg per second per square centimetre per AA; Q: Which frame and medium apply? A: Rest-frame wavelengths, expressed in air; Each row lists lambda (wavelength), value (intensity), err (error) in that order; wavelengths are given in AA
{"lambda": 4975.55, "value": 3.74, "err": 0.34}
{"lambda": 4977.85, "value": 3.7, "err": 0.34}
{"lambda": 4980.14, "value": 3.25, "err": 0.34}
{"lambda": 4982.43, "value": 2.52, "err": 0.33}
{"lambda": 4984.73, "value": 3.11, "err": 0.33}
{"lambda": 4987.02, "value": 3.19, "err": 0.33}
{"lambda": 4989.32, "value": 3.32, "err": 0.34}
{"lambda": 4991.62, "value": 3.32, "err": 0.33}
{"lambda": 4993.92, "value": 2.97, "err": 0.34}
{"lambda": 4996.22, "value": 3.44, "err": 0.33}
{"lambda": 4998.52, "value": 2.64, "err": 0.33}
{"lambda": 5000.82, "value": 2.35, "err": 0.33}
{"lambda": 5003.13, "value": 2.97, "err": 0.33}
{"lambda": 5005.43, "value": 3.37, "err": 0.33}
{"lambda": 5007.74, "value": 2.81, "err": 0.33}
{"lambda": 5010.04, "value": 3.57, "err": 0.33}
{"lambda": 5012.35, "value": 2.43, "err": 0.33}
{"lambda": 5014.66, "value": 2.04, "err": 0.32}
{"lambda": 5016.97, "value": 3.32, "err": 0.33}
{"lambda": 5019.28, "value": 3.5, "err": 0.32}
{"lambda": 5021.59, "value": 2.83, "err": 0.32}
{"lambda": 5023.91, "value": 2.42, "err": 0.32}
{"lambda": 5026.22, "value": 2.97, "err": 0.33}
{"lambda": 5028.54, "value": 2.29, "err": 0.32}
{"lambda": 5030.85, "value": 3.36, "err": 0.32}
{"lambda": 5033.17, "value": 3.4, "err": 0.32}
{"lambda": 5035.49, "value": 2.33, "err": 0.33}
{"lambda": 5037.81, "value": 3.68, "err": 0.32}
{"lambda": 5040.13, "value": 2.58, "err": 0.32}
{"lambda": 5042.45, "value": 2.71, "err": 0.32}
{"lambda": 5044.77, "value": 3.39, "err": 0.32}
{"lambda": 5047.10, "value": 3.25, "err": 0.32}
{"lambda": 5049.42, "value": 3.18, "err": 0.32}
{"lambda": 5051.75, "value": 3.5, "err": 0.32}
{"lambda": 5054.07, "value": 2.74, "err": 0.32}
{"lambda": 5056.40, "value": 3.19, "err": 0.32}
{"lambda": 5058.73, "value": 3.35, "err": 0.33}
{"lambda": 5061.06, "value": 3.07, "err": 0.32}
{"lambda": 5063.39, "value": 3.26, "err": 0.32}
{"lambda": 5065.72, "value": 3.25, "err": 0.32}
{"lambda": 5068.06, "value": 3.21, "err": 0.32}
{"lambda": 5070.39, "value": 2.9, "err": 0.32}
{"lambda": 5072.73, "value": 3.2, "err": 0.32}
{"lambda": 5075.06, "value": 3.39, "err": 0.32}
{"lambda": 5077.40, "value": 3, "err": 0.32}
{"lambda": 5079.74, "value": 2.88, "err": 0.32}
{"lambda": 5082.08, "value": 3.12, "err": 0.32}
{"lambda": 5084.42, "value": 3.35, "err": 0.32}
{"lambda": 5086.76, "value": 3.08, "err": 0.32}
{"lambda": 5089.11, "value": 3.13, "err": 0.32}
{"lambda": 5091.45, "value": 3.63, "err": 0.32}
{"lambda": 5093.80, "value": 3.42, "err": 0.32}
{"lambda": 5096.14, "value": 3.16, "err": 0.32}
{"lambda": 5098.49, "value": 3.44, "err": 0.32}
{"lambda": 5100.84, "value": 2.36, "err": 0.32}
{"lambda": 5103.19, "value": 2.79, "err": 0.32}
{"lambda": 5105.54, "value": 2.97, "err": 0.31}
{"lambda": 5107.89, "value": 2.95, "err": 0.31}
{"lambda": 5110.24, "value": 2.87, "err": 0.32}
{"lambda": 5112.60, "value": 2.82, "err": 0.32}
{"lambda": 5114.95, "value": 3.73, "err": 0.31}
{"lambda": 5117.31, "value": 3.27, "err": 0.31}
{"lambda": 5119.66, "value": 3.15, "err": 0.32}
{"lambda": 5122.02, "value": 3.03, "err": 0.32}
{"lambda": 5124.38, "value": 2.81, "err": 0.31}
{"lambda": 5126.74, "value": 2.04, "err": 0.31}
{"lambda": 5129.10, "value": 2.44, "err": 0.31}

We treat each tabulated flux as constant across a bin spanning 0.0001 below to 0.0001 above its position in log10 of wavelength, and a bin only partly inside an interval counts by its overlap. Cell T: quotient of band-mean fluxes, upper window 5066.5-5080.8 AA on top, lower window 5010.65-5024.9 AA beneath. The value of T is 1.11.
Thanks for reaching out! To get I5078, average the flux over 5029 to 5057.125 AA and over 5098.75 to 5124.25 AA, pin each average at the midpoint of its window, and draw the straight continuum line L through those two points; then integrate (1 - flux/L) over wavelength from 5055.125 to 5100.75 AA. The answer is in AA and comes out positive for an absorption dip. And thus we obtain -2.2 AA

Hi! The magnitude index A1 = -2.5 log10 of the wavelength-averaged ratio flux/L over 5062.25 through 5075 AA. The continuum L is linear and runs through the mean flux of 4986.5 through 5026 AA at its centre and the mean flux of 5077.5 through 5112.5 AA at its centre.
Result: -0.05 mag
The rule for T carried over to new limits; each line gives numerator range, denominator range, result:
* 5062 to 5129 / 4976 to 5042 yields 1.03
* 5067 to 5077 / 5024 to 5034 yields 1.08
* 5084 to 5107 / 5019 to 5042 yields 1.07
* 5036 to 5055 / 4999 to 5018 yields 1.09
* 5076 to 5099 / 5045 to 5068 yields 1.00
